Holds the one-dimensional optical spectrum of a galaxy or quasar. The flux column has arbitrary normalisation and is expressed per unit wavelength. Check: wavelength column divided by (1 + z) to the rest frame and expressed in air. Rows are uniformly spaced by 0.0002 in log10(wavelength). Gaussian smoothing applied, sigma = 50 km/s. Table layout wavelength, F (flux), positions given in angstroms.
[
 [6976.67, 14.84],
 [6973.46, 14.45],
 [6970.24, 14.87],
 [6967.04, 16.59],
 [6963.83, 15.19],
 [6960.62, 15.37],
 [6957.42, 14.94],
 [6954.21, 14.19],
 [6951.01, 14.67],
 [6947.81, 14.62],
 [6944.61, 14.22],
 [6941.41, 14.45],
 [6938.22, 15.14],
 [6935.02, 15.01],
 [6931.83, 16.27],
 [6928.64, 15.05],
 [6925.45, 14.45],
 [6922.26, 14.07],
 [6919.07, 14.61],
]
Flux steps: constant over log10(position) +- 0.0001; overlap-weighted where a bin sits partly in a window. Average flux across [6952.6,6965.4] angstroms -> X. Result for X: 14.9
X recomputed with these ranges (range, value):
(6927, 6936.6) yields 15.4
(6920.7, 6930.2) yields 14.5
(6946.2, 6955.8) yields 14.5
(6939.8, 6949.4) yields 14.4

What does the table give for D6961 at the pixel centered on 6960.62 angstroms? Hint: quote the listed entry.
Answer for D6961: 15.37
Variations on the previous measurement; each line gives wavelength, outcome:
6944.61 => 14.22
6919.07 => 14.61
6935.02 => 15.01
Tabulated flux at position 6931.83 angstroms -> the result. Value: 16.27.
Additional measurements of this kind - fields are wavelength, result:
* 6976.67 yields 14.84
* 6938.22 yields 15.14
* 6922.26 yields 14.07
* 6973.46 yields 14.45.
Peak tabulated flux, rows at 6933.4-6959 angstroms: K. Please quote 15.14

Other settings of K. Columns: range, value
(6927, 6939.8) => 16.27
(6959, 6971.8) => 16.59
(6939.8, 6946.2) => 14.45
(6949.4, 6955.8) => 14.67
